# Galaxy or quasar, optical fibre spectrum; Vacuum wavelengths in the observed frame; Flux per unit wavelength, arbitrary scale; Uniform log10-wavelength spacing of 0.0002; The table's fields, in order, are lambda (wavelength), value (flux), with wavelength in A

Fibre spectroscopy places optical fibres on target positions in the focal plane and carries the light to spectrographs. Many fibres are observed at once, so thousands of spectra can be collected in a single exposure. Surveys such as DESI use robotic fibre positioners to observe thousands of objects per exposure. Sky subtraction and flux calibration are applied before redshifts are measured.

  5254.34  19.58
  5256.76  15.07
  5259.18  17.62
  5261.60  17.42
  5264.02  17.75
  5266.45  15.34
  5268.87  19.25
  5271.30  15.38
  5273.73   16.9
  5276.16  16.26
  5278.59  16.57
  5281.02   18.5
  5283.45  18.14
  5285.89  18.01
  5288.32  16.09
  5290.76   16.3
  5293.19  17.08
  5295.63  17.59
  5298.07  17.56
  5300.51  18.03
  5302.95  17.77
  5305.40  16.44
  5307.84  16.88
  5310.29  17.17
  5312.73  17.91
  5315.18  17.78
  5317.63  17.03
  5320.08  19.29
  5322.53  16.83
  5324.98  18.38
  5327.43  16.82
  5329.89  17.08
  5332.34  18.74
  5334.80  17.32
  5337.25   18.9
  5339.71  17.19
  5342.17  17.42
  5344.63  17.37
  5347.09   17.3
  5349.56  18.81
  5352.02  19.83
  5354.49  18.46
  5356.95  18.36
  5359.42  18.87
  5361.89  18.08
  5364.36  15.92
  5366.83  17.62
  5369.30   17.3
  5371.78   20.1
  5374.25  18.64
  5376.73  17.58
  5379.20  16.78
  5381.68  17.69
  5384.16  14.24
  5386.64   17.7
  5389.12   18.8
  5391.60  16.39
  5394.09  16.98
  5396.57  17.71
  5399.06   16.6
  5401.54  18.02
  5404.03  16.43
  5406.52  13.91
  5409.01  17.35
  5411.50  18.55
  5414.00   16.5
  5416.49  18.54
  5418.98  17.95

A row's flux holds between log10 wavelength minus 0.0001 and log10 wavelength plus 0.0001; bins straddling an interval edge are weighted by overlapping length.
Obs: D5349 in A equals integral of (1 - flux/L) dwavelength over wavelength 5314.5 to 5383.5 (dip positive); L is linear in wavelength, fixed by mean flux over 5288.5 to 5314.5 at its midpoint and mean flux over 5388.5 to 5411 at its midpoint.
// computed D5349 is -3.2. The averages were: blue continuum 17.2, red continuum 16.9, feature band 17.9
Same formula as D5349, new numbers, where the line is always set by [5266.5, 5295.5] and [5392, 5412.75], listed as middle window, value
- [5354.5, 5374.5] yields -1.34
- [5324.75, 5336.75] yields -0.47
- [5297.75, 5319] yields -0.45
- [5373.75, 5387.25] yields -0.04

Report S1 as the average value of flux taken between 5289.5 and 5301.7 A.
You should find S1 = 17.3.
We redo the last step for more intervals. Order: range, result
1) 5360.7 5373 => 17.8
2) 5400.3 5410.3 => 16.4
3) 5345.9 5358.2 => 18.6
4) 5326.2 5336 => 17.5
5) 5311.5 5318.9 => 17.6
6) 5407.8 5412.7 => 18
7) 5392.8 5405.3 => 17.1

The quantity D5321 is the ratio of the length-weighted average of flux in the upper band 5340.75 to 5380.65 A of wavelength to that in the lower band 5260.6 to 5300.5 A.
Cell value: 1.1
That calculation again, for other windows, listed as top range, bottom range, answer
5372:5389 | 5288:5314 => 1.01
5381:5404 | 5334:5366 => 0.95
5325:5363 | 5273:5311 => 1.05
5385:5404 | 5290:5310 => 1.01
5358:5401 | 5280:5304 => 1.00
